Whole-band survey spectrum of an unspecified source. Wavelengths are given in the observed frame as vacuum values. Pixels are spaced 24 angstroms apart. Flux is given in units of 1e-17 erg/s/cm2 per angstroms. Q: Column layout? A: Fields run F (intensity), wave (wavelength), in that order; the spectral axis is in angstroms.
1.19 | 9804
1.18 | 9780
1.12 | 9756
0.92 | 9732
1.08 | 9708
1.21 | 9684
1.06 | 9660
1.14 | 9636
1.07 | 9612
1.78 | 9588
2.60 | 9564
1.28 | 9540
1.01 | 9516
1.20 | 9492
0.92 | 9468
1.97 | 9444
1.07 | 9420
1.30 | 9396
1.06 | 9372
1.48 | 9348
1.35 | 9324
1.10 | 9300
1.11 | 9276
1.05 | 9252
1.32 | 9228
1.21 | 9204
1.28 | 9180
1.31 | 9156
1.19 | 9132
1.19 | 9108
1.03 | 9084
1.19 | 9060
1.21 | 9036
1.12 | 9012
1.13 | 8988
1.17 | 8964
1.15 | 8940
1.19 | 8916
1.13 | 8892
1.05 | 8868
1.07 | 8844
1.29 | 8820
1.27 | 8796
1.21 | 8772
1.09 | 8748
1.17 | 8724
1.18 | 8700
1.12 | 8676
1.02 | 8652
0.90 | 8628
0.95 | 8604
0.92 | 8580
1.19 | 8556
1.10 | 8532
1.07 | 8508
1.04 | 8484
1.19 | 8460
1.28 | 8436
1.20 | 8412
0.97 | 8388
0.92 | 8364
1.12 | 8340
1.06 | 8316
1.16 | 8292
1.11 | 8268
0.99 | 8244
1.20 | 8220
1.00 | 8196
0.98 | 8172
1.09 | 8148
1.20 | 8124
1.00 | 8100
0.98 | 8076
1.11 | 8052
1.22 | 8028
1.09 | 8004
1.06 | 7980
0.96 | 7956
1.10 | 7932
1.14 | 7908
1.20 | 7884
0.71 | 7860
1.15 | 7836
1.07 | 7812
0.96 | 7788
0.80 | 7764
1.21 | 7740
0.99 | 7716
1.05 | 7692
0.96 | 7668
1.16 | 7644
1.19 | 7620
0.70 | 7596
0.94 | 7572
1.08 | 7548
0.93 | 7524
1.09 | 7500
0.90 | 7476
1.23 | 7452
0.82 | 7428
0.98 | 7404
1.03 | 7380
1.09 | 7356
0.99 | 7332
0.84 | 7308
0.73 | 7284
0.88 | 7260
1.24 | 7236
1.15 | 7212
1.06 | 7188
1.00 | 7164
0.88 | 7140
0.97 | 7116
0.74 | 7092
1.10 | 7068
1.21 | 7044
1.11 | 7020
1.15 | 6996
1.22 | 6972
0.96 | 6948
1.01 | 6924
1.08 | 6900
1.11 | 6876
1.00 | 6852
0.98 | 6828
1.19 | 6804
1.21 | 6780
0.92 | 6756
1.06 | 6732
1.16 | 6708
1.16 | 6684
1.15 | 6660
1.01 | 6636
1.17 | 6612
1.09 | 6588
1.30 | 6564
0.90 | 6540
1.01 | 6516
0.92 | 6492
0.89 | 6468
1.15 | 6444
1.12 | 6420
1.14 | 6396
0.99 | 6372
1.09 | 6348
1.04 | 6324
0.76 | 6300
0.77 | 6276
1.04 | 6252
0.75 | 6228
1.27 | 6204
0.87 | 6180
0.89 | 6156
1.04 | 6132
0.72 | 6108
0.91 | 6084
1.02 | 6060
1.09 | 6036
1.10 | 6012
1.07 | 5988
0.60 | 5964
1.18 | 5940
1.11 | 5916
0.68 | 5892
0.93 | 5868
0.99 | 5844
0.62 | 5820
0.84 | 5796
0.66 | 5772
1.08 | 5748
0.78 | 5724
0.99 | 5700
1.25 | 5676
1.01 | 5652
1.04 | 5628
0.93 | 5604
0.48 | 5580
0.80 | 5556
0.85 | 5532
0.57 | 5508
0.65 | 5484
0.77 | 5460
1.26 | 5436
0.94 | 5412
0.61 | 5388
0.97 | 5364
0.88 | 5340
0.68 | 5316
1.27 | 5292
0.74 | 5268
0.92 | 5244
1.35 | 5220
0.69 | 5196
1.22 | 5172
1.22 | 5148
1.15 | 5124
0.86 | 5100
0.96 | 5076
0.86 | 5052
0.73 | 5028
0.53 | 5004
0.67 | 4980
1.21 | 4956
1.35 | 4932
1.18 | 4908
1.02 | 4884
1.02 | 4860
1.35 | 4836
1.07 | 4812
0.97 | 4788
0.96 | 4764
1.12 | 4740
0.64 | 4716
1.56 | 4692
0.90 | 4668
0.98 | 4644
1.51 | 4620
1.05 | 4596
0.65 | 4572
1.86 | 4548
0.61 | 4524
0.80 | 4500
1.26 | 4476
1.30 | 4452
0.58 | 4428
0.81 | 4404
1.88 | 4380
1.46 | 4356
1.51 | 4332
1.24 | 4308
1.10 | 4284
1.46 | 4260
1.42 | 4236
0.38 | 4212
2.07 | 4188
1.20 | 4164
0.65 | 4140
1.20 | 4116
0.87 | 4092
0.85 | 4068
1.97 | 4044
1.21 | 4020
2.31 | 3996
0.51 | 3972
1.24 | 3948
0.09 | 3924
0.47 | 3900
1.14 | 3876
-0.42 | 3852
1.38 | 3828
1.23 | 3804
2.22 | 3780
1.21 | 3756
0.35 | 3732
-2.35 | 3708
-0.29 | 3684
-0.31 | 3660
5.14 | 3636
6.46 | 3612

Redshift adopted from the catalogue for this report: 0.456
